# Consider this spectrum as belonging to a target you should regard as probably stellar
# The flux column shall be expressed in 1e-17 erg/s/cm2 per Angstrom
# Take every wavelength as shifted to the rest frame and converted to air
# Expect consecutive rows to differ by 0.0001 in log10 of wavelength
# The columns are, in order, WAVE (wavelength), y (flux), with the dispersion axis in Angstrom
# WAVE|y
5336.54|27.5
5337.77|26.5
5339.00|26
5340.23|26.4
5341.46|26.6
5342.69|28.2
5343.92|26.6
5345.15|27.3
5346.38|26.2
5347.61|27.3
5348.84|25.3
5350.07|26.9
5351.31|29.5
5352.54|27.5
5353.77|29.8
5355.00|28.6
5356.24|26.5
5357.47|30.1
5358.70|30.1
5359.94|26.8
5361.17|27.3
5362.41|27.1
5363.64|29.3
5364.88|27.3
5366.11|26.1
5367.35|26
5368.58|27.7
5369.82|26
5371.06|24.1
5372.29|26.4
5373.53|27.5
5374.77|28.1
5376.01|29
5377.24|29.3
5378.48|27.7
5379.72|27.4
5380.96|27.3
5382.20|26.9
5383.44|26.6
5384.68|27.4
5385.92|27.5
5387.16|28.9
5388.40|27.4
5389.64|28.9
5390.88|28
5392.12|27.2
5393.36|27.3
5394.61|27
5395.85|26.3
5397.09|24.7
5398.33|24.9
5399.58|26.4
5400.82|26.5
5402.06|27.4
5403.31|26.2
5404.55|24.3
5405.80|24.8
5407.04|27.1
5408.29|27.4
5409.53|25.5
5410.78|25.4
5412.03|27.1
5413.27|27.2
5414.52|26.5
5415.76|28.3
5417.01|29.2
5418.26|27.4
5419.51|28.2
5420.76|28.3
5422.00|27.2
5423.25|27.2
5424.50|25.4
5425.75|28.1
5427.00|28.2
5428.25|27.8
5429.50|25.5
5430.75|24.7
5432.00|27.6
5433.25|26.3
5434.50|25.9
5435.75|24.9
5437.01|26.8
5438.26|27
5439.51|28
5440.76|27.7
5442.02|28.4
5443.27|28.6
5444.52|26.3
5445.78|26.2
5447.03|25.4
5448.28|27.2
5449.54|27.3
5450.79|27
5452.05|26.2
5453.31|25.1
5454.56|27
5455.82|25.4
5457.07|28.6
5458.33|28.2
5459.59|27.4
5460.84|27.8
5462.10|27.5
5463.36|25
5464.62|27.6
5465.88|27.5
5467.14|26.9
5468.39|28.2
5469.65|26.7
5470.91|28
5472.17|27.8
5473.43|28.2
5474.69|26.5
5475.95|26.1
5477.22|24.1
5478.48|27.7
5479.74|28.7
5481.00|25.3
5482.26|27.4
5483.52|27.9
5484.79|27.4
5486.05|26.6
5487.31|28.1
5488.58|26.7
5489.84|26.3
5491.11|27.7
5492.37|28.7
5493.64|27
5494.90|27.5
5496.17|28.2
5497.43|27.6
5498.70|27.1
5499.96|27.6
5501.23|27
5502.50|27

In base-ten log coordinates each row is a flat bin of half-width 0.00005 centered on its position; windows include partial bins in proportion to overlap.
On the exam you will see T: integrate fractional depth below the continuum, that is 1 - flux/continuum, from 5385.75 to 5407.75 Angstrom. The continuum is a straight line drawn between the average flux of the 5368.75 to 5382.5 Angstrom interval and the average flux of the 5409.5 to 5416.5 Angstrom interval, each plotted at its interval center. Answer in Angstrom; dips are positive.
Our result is 0.2 Angstrom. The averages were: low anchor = 27.3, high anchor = 26.8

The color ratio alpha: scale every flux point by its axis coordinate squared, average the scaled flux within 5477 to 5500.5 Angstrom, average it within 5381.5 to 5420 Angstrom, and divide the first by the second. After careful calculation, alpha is 1.0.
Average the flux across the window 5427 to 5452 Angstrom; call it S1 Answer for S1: 26.8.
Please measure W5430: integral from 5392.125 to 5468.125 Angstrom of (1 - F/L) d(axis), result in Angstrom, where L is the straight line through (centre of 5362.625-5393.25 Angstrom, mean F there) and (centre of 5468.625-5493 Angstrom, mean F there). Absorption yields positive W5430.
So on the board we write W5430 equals 1.32 Angstrom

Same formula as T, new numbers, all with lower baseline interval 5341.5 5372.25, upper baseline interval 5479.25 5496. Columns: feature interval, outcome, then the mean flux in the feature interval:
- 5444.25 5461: 0.4 Angstrom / 26.8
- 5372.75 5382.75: -0.2 Angstrom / 27.9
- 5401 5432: 0.6 Angstrom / 26.9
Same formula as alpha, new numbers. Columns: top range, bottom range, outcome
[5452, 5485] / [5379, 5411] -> 1.04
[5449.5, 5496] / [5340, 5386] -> 1.03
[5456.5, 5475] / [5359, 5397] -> 1.04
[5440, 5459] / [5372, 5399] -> 1.01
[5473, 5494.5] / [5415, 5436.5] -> 1.02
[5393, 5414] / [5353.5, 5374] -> 0.97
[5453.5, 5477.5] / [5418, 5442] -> 1.02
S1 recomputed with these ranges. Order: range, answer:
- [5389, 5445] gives 26.9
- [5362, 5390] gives 27.4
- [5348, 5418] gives 27.2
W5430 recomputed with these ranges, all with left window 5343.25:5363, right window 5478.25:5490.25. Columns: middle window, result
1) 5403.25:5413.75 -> 0.53 Angstrom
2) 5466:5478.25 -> 0.12 Angstrom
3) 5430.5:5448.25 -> 0.40 Angstrom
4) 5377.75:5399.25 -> 0.33 Angstrom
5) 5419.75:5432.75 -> 0.19 Angstrom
